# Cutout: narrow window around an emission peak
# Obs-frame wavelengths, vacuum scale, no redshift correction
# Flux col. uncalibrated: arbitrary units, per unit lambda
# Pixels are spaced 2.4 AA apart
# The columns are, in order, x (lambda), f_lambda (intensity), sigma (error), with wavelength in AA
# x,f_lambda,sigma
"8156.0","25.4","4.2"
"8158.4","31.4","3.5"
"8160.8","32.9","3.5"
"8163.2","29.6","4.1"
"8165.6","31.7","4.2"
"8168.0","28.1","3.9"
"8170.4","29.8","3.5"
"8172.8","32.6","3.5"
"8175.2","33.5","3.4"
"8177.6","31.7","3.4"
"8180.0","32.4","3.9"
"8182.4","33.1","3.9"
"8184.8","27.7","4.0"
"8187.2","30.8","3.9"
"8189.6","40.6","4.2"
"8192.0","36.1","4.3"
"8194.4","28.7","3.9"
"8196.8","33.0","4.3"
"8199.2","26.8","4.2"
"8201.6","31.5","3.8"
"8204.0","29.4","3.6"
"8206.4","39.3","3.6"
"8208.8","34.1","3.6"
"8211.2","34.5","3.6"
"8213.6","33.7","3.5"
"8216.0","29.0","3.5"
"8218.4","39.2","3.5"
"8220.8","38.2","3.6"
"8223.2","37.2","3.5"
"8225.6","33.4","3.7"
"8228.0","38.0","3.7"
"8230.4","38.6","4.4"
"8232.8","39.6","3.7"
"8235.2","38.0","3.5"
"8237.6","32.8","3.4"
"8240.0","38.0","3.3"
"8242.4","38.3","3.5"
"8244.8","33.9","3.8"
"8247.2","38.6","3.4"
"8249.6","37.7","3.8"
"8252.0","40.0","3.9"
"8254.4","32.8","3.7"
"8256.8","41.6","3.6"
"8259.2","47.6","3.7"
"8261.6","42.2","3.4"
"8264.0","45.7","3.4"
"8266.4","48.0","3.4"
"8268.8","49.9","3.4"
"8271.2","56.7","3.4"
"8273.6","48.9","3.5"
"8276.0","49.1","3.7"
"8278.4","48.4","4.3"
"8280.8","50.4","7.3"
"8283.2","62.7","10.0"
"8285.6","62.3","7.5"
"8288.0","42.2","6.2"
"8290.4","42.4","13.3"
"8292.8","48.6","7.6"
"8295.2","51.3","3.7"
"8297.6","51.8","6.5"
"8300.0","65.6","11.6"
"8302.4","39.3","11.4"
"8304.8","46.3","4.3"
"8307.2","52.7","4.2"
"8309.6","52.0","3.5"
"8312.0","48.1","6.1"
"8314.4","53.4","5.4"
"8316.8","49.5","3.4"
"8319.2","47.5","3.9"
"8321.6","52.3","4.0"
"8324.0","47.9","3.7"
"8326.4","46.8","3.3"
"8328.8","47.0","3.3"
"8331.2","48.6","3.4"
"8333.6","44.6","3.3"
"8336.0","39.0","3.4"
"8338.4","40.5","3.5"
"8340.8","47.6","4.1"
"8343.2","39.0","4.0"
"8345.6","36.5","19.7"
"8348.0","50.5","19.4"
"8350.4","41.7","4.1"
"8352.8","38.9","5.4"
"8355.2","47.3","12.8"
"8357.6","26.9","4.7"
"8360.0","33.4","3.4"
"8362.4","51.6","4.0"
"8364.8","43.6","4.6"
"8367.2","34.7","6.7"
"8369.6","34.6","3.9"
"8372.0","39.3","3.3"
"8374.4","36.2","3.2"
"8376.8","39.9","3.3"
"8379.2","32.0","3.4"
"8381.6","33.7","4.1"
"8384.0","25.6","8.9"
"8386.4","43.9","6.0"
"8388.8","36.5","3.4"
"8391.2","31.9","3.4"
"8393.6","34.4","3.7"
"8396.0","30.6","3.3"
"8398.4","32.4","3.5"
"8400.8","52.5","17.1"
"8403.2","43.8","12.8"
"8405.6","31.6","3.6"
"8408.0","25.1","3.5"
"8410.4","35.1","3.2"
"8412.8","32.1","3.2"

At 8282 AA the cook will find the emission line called Mg II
